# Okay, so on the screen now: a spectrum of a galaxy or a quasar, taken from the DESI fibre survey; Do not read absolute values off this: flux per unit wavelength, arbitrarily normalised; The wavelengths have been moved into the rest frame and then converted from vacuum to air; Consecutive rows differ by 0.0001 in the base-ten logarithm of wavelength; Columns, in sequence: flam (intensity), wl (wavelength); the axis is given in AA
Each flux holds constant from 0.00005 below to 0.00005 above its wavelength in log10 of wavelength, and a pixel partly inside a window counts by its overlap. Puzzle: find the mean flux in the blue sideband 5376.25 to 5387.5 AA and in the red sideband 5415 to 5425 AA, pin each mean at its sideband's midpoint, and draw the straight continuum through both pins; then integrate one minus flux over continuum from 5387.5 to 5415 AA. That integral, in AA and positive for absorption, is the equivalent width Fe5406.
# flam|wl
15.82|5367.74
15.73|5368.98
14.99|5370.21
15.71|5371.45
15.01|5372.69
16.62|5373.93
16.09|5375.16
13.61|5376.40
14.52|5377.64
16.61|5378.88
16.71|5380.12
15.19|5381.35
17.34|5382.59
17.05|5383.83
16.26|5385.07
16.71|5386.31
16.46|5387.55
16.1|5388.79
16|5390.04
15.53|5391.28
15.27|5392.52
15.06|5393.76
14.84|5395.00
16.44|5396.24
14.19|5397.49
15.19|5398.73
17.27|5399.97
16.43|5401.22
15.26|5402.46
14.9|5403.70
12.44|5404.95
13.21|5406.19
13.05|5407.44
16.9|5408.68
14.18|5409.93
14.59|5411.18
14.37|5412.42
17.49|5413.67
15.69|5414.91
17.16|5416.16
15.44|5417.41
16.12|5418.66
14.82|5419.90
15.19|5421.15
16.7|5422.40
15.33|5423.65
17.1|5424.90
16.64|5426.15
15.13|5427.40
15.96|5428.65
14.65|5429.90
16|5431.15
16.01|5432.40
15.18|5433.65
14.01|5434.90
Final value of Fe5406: 1.4 AA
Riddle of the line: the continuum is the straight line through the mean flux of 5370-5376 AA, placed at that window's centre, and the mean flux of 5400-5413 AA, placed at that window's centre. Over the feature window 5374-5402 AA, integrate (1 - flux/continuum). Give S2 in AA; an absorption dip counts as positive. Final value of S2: -1.2 AA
